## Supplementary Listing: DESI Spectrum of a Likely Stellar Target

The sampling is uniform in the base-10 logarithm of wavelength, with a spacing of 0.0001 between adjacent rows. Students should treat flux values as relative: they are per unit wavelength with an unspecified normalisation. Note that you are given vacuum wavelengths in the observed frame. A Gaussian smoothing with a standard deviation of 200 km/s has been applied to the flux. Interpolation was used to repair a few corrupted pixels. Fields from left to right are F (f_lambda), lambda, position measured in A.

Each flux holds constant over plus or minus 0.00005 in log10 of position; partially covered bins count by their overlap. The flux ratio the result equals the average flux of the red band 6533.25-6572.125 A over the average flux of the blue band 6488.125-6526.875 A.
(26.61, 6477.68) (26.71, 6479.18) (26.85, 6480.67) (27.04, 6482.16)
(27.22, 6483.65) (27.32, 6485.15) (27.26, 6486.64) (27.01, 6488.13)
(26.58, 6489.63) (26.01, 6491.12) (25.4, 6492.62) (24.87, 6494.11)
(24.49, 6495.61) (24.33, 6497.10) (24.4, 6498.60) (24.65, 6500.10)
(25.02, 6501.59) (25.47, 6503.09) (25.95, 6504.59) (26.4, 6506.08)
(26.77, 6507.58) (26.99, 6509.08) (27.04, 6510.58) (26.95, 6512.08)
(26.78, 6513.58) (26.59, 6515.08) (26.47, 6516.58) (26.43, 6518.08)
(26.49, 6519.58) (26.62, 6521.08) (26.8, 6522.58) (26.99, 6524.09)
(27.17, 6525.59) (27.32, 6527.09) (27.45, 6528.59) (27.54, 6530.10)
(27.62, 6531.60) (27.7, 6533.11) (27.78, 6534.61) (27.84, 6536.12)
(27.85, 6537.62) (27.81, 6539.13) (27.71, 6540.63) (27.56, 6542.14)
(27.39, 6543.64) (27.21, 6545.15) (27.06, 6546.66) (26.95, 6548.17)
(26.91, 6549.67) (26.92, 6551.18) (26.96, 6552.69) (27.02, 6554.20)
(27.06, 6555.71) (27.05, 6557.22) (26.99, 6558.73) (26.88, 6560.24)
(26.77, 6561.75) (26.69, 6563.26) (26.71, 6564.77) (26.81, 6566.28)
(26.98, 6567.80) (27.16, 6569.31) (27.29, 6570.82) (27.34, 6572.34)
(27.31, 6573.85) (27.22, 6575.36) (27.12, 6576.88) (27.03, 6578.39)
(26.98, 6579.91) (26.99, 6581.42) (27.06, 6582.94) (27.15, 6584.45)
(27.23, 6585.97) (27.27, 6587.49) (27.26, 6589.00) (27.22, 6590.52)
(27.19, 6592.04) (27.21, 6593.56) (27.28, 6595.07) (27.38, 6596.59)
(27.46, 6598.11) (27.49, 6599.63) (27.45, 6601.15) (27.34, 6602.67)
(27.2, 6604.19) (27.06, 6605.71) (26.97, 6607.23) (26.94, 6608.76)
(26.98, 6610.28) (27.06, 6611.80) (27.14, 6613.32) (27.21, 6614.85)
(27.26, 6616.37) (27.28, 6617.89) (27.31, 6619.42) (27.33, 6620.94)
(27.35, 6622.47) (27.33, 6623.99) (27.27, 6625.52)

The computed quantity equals 1.0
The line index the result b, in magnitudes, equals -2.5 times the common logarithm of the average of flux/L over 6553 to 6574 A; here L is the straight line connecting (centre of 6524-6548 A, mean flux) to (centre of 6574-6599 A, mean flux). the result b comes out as 0.01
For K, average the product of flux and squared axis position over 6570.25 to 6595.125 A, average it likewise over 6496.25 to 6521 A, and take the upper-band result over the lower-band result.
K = 1.1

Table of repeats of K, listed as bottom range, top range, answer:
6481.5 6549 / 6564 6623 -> 1.04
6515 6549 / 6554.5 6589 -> 1.01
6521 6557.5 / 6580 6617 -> 1.01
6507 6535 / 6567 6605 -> 1.03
